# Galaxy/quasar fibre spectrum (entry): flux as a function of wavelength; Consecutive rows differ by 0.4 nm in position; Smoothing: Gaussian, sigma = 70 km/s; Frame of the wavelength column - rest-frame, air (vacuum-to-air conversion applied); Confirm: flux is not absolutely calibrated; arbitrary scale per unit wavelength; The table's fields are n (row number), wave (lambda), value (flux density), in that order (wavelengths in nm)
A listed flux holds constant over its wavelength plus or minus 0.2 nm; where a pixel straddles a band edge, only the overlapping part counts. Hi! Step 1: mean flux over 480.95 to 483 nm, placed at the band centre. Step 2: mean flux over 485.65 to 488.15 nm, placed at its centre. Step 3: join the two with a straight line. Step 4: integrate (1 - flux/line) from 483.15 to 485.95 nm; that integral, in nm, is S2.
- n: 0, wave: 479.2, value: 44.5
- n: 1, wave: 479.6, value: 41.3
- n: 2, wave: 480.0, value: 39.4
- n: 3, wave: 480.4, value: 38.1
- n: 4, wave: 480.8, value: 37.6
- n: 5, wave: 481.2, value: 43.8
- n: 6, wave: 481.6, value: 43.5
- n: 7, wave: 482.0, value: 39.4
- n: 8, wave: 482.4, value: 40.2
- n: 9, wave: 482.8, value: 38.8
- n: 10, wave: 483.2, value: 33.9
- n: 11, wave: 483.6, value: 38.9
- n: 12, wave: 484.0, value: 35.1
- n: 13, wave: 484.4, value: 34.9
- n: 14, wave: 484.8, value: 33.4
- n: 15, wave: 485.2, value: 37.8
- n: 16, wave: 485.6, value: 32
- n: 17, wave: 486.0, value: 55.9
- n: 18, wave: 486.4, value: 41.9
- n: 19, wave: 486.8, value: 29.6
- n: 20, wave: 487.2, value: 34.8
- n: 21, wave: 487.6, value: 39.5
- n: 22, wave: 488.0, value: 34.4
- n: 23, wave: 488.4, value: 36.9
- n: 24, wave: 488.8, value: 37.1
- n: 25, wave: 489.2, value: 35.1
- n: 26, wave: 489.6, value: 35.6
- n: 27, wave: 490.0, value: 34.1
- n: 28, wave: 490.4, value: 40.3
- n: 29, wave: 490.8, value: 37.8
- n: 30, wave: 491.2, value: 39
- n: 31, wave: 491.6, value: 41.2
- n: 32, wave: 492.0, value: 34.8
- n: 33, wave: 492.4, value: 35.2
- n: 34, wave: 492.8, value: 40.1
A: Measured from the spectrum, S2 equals 0.256 nm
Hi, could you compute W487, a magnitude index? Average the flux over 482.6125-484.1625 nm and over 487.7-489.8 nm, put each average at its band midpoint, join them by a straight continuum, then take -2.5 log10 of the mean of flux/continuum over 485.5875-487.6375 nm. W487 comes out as -0.093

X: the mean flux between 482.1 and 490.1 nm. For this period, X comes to 37.1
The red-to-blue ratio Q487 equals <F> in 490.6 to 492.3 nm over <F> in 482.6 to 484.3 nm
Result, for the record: 1.0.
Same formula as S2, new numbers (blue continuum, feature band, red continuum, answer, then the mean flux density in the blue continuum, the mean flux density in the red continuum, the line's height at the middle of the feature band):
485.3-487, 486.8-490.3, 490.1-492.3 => 0.30 nm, 39.7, 38.3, 39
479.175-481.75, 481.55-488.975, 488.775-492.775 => 0.28 nm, 40.9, 37.2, 39.2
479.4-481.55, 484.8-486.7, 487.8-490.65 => -0.13 nm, 40.3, 36.2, 37.8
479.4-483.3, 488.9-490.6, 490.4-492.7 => 0.09 nm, 39.7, 37.9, 38.3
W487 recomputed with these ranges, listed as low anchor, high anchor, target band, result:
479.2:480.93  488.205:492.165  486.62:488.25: 0.10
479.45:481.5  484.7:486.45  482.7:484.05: 0.10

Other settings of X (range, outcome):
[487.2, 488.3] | 36.6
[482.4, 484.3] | 37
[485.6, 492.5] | 37.7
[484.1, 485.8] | 34.6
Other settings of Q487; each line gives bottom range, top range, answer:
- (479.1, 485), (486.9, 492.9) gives 0.95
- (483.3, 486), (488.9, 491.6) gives 1.01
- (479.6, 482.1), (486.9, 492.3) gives 0.91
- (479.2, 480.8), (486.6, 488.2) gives 0.87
